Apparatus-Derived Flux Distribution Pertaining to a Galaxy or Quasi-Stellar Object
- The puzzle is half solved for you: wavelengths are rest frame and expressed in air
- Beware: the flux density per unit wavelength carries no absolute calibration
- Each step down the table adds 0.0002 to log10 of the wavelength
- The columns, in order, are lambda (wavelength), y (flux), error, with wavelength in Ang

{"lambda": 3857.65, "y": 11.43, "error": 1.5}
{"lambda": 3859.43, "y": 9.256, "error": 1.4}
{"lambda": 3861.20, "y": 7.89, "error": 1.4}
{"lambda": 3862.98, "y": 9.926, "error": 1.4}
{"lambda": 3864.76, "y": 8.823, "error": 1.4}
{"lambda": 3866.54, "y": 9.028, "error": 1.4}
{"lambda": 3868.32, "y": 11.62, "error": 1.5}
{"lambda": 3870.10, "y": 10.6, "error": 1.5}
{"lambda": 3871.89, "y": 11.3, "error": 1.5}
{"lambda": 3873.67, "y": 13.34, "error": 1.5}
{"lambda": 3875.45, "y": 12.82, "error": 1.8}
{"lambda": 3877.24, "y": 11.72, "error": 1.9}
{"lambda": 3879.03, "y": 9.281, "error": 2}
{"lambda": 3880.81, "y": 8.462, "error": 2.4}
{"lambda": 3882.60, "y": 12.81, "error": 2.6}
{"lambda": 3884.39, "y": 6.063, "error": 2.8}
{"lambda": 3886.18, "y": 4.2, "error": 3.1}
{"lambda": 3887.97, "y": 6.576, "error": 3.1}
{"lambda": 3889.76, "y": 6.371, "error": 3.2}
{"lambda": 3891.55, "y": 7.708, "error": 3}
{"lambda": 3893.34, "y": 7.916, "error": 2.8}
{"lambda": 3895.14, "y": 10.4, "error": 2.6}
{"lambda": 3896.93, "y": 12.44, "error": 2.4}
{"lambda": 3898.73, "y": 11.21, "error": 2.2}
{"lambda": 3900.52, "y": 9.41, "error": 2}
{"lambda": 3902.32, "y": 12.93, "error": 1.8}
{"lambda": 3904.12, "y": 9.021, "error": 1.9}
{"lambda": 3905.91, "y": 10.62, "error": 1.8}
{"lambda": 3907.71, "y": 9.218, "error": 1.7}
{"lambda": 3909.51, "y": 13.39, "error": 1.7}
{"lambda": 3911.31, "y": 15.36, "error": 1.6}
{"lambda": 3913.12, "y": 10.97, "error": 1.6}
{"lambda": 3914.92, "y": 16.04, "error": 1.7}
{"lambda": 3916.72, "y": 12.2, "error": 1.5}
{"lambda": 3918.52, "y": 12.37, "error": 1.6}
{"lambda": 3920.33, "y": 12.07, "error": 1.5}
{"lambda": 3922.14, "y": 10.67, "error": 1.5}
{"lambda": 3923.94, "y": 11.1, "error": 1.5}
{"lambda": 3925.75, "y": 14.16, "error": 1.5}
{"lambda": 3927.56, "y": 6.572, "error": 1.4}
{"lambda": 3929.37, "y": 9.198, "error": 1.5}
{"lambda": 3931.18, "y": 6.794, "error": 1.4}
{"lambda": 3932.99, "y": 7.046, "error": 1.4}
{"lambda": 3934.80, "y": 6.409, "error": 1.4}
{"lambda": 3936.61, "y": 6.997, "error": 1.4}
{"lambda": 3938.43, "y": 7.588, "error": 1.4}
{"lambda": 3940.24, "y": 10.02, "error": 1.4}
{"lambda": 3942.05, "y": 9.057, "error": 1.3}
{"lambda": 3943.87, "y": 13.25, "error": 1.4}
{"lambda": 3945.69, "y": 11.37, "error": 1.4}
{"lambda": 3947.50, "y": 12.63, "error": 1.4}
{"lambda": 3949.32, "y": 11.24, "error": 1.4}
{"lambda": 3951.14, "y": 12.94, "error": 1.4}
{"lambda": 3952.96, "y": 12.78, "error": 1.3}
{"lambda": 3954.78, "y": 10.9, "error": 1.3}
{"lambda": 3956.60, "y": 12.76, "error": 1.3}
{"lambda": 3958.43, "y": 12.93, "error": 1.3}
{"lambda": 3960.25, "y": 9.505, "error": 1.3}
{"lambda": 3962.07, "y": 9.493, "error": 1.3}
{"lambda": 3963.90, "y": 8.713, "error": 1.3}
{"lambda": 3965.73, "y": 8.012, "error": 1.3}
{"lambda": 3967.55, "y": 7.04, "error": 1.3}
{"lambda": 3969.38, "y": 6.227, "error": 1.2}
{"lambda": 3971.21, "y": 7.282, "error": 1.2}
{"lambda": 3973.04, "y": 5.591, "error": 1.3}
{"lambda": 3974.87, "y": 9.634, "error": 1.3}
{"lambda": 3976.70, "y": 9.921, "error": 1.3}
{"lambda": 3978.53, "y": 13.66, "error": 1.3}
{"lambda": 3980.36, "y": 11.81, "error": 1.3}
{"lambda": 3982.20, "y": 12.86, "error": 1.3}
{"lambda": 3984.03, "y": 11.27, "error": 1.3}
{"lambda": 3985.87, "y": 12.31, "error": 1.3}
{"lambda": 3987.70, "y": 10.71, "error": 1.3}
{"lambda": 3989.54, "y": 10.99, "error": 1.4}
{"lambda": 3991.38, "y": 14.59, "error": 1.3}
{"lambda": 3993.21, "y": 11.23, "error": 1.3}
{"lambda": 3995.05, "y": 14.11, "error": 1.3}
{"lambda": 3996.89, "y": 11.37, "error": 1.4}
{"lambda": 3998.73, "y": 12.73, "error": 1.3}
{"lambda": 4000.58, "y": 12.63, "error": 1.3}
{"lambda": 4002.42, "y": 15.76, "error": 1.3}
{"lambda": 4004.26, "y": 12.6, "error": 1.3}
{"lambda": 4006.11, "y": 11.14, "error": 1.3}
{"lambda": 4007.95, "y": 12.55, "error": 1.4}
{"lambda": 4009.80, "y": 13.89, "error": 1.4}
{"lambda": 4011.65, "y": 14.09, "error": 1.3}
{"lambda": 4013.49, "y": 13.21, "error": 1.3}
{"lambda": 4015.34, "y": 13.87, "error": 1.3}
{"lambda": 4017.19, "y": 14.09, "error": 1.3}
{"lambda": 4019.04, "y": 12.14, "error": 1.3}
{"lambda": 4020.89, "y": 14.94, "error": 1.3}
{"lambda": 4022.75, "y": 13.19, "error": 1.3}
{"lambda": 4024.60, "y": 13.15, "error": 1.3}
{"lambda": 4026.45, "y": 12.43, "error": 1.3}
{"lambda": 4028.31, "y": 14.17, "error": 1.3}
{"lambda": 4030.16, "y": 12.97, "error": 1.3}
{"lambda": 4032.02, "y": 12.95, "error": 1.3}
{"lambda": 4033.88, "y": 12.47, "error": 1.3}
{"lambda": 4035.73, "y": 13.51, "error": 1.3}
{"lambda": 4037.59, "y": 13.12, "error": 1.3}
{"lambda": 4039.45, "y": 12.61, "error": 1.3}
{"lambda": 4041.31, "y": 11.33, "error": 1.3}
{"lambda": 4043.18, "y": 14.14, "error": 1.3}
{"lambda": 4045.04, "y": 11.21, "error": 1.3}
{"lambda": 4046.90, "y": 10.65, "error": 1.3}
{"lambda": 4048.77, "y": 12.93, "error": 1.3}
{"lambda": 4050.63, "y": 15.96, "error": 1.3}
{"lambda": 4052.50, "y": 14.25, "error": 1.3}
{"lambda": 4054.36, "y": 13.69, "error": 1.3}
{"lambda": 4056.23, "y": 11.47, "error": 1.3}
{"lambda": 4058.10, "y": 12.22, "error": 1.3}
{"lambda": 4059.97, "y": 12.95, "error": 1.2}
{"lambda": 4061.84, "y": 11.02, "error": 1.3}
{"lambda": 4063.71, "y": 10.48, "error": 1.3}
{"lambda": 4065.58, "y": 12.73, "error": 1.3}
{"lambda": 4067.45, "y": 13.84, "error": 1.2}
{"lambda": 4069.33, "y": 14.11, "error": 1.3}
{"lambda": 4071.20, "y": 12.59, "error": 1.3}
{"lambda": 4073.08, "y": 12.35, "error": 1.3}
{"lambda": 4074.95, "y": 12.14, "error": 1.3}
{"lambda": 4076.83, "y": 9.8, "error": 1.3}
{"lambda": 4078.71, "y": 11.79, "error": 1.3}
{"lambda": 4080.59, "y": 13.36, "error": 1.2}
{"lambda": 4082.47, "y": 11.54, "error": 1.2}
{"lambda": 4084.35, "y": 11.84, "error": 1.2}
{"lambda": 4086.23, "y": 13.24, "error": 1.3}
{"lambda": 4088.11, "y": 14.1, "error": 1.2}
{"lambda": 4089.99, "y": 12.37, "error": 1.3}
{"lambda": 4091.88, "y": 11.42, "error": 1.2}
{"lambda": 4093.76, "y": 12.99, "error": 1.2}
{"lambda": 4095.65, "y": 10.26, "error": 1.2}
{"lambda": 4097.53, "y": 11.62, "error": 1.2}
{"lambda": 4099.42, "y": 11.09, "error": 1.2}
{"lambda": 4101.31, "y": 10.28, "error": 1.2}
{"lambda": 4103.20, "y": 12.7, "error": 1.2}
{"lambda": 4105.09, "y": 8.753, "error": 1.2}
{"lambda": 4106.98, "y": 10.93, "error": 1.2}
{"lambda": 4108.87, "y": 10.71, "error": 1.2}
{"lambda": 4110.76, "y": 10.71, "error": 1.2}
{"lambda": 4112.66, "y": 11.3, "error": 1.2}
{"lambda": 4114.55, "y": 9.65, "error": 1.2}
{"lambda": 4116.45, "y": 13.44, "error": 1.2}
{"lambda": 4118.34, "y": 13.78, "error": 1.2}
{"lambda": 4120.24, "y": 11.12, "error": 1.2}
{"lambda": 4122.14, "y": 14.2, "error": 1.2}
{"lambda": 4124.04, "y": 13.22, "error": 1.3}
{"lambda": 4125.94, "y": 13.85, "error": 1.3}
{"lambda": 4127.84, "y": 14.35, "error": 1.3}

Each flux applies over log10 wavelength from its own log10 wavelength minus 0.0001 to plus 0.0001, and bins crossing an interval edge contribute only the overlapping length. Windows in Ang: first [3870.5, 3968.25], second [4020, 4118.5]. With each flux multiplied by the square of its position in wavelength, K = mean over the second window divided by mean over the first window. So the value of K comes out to 1.3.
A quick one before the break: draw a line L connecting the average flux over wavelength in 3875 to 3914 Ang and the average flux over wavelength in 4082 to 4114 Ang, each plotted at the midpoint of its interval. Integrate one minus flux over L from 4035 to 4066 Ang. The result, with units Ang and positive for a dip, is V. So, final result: -4.1 Ang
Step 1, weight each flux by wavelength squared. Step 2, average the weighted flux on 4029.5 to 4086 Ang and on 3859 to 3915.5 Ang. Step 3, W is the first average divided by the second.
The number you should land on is 1.34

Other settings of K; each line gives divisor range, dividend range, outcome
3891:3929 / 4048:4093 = 1.21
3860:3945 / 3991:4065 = 1.37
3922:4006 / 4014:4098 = 1.25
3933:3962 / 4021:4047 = 1.27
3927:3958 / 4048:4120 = 1.30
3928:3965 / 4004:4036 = 1.36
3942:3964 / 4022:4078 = 1.15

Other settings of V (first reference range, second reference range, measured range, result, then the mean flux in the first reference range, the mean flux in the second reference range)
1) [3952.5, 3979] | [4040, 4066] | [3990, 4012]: -4.7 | 9.51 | 12.5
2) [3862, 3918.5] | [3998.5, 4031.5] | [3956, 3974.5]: 5.2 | 10.4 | 13.3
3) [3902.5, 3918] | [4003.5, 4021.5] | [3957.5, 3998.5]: 7.7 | 12.2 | 13.2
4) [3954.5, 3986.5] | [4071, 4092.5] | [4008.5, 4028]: -4.6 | 9.96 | 12.2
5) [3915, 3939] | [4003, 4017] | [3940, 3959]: -2.1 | 9.72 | 13.2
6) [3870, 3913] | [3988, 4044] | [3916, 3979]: 8.3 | 10.1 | 13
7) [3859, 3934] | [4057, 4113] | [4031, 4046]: -1.6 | 10.2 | 11.8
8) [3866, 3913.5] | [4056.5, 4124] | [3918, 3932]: 0.2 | 10.2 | 11.9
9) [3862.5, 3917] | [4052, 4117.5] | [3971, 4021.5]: -4.5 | 10.4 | 11.9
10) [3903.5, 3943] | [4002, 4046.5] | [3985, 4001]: -0.1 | 10.3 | 13.1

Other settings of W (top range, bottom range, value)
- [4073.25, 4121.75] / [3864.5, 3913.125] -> 1.28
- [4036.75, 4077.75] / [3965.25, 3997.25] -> 1.24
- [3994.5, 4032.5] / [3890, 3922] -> 1.24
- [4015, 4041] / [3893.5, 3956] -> 1.29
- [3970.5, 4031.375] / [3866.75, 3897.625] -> 1.37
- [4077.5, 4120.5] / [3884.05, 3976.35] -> 1.28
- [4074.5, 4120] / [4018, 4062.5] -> 0.93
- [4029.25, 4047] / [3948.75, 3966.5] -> 1.20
